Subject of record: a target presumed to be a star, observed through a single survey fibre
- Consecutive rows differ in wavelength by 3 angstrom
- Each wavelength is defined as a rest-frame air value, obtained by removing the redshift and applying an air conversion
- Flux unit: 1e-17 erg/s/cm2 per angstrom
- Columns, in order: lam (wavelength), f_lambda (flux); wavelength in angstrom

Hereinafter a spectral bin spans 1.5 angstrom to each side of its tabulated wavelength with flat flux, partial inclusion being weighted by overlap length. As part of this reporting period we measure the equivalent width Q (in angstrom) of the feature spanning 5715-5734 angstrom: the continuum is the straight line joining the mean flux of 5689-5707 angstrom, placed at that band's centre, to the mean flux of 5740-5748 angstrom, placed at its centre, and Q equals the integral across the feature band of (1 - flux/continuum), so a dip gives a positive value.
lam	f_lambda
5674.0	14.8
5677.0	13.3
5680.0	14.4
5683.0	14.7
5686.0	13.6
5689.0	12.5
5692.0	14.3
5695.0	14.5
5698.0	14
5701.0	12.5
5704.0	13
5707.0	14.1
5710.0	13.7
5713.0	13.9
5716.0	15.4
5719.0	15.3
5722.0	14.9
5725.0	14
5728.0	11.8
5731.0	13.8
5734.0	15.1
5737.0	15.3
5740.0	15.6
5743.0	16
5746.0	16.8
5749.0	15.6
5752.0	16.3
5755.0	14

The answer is 1.1 angstrom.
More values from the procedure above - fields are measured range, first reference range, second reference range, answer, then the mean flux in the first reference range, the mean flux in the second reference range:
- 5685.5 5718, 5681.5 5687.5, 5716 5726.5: 1.5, 14.1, 14.8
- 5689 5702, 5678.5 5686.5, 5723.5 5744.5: 0.6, 14.3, 14.5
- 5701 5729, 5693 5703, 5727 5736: -0.5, 13.7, 13.8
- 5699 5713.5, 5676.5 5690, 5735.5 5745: 1.1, 13.8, 15.7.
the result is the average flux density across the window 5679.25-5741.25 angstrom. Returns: 14.1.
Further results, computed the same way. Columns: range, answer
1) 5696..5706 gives 13.3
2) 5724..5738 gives 14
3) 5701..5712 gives 13.5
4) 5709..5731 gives 14.1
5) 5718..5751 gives 14.9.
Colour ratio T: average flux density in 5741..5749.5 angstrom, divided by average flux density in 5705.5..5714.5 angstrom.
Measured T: 1.2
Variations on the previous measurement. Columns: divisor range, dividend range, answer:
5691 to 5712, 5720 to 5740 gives 1.04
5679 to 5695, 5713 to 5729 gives 1.03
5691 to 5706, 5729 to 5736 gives 1.05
